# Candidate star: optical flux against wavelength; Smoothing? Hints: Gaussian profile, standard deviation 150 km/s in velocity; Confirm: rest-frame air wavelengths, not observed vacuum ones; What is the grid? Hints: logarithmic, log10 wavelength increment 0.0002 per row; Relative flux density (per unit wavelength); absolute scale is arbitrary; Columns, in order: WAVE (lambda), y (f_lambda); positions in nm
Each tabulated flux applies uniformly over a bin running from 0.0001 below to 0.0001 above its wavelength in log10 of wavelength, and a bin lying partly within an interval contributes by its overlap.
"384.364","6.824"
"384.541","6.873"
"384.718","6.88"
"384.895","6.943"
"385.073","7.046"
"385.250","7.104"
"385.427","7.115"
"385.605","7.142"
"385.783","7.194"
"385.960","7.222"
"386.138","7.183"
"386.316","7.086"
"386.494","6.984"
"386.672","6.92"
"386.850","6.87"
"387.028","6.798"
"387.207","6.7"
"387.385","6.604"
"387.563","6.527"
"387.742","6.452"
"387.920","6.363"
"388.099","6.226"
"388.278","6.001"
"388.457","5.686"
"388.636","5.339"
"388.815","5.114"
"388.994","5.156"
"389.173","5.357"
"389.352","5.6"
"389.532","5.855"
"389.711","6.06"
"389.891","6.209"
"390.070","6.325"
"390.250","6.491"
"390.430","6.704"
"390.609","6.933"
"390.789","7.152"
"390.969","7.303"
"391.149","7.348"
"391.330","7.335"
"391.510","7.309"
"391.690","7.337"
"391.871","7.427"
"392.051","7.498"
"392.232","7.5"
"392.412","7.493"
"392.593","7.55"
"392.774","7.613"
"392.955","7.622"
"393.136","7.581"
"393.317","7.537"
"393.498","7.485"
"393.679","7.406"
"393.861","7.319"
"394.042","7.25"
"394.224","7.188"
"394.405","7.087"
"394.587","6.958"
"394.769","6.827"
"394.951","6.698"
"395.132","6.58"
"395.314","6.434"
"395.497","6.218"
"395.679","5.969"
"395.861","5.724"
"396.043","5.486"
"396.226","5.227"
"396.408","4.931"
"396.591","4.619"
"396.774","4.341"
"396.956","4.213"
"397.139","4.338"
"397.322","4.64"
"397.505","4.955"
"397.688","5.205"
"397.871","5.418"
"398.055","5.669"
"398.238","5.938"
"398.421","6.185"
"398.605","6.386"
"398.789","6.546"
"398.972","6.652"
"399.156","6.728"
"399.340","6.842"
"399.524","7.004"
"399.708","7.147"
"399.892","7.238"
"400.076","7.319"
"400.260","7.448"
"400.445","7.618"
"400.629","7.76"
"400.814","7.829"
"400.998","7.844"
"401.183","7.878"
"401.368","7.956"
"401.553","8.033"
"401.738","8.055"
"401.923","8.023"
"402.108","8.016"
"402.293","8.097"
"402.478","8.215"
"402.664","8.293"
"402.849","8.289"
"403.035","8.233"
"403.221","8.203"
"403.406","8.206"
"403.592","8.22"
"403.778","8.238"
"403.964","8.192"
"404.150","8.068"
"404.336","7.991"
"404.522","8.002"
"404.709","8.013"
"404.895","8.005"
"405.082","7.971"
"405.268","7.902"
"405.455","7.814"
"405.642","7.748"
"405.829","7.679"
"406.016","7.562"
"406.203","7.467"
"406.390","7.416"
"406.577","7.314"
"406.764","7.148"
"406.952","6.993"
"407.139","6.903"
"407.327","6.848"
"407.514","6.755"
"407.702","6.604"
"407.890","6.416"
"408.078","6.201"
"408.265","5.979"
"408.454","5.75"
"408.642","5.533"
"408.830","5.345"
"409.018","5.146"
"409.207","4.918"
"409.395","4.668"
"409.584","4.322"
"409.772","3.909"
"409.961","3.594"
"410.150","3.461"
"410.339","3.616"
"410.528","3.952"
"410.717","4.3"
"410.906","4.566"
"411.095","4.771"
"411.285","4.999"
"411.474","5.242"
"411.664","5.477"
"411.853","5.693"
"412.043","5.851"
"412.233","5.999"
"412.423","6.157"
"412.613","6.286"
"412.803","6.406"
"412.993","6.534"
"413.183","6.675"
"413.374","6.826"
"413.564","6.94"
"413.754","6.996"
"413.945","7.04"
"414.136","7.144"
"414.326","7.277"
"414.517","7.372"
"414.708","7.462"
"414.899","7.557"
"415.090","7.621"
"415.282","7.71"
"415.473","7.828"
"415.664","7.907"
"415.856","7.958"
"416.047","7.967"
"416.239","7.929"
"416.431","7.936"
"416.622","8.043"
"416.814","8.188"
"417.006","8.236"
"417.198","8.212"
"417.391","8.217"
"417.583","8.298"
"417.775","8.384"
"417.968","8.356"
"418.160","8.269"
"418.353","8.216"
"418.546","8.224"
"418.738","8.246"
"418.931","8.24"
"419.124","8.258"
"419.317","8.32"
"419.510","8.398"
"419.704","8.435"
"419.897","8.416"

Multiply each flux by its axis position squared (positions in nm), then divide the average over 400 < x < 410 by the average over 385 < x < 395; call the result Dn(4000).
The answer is 1.1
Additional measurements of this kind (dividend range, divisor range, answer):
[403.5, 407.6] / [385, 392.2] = 1.26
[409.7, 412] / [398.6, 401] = 0.66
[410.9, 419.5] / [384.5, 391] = 1.28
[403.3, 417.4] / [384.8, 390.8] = 1.16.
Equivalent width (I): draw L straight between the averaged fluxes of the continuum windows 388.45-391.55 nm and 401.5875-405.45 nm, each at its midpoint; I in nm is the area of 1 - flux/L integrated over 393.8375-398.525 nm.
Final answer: 0.86 nm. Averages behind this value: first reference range 6.29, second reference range 8.1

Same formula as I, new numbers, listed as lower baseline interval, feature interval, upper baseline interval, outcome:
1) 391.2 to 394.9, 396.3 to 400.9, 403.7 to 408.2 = 0.80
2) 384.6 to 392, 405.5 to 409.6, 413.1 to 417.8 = 0.50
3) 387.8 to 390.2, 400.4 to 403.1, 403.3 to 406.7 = -0.20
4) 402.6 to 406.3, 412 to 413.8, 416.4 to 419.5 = 0.37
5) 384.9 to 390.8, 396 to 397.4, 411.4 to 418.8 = 0.43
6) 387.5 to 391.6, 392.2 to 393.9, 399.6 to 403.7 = -0.19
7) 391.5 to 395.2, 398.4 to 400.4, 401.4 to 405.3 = 0.23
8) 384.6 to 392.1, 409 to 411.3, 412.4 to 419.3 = 0.98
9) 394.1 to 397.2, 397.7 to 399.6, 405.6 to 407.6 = -0.02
